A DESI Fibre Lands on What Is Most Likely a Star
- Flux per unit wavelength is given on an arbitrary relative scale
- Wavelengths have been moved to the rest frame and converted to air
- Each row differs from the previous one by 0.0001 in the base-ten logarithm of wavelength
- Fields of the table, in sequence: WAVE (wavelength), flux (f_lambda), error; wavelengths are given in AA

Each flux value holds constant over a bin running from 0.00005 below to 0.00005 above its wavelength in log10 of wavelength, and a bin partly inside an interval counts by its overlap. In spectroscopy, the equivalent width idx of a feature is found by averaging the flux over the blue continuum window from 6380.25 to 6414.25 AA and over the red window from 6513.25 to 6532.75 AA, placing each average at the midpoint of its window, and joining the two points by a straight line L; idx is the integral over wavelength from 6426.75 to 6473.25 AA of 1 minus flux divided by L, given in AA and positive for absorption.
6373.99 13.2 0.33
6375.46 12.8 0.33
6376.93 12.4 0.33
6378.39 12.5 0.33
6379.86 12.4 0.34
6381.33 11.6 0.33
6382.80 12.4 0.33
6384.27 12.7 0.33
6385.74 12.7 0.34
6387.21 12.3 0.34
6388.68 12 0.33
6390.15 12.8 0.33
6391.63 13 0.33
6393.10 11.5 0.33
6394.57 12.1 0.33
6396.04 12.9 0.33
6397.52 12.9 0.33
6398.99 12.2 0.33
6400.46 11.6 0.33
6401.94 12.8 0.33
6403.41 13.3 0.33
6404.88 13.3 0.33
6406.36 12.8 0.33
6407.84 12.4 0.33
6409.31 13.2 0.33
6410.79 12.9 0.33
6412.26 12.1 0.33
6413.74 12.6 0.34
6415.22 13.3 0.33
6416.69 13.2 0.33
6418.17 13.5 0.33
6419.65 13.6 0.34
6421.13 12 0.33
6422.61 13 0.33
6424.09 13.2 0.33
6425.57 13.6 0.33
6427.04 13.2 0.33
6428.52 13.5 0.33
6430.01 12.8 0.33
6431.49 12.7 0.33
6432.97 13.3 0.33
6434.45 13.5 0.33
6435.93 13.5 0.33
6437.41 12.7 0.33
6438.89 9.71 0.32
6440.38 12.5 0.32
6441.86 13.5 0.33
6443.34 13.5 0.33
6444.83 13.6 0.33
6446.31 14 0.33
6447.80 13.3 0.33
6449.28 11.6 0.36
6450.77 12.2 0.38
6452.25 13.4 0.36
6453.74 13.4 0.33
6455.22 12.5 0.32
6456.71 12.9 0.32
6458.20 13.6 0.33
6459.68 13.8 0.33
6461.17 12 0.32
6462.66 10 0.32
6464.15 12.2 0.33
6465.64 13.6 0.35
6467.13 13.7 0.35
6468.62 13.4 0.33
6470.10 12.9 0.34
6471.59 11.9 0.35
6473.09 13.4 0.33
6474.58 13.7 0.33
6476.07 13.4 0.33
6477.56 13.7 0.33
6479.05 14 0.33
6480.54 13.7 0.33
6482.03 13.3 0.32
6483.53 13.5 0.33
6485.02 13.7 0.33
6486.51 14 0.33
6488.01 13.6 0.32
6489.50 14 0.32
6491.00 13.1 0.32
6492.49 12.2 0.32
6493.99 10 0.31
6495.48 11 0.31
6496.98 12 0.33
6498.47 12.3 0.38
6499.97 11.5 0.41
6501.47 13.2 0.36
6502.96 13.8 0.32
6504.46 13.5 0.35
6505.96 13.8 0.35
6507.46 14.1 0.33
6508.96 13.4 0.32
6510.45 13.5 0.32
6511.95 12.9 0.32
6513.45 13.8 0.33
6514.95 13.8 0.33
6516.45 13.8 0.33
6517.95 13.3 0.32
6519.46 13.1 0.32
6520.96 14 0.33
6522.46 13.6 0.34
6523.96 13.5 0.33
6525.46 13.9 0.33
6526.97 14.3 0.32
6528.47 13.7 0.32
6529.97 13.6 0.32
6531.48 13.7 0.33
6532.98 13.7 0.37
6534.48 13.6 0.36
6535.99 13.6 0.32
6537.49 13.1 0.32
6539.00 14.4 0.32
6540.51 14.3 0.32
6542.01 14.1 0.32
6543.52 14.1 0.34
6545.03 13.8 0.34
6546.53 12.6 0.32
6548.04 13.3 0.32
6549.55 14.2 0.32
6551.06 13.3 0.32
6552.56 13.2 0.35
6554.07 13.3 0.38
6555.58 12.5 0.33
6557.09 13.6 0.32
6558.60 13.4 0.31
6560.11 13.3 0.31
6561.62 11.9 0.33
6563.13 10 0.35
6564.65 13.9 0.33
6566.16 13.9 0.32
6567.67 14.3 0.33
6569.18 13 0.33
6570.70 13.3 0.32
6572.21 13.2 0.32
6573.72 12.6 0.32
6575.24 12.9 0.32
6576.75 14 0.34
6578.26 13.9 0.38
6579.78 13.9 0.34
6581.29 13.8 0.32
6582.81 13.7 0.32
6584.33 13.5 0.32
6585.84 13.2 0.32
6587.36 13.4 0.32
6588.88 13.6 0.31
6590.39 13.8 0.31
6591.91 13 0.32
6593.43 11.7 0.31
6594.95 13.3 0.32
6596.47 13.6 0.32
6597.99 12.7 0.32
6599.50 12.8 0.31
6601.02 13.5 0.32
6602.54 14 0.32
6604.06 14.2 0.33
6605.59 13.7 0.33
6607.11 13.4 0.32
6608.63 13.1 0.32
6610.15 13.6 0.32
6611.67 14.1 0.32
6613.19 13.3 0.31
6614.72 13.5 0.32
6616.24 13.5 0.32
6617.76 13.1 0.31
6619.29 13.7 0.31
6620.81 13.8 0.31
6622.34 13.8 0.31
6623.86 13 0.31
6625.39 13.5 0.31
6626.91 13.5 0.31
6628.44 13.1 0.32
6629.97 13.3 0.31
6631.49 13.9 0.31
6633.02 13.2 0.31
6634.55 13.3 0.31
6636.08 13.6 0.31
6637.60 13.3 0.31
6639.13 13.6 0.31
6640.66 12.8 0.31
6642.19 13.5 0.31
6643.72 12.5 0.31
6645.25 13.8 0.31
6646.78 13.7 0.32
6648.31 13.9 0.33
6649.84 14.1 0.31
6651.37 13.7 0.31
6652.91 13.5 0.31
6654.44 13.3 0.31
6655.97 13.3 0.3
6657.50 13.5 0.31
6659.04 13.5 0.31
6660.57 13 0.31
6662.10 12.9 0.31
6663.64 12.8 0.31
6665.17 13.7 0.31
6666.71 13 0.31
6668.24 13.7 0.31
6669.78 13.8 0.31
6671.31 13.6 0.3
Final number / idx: 0.55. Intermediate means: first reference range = 12.5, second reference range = 13.7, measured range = 12.9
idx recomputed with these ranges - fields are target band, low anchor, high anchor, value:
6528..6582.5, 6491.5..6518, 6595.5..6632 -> -1.1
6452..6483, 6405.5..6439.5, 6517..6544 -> 0.4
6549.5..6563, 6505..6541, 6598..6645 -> 0.6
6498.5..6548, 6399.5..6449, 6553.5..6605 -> -1.6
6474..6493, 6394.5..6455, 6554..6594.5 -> -0.8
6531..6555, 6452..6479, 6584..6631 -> -0.8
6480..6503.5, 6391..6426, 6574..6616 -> 0.5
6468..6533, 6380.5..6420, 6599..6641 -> -1.2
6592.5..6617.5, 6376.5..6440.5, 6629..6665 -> -0.2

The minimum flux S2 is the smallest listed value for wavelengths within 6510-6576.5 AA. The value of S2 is 10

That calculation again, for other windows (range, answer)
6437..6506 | 9.71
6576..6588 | 13.2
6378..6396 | 11.5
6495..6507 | 11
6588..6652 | 11.7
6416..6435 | 12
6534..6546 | 13.1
